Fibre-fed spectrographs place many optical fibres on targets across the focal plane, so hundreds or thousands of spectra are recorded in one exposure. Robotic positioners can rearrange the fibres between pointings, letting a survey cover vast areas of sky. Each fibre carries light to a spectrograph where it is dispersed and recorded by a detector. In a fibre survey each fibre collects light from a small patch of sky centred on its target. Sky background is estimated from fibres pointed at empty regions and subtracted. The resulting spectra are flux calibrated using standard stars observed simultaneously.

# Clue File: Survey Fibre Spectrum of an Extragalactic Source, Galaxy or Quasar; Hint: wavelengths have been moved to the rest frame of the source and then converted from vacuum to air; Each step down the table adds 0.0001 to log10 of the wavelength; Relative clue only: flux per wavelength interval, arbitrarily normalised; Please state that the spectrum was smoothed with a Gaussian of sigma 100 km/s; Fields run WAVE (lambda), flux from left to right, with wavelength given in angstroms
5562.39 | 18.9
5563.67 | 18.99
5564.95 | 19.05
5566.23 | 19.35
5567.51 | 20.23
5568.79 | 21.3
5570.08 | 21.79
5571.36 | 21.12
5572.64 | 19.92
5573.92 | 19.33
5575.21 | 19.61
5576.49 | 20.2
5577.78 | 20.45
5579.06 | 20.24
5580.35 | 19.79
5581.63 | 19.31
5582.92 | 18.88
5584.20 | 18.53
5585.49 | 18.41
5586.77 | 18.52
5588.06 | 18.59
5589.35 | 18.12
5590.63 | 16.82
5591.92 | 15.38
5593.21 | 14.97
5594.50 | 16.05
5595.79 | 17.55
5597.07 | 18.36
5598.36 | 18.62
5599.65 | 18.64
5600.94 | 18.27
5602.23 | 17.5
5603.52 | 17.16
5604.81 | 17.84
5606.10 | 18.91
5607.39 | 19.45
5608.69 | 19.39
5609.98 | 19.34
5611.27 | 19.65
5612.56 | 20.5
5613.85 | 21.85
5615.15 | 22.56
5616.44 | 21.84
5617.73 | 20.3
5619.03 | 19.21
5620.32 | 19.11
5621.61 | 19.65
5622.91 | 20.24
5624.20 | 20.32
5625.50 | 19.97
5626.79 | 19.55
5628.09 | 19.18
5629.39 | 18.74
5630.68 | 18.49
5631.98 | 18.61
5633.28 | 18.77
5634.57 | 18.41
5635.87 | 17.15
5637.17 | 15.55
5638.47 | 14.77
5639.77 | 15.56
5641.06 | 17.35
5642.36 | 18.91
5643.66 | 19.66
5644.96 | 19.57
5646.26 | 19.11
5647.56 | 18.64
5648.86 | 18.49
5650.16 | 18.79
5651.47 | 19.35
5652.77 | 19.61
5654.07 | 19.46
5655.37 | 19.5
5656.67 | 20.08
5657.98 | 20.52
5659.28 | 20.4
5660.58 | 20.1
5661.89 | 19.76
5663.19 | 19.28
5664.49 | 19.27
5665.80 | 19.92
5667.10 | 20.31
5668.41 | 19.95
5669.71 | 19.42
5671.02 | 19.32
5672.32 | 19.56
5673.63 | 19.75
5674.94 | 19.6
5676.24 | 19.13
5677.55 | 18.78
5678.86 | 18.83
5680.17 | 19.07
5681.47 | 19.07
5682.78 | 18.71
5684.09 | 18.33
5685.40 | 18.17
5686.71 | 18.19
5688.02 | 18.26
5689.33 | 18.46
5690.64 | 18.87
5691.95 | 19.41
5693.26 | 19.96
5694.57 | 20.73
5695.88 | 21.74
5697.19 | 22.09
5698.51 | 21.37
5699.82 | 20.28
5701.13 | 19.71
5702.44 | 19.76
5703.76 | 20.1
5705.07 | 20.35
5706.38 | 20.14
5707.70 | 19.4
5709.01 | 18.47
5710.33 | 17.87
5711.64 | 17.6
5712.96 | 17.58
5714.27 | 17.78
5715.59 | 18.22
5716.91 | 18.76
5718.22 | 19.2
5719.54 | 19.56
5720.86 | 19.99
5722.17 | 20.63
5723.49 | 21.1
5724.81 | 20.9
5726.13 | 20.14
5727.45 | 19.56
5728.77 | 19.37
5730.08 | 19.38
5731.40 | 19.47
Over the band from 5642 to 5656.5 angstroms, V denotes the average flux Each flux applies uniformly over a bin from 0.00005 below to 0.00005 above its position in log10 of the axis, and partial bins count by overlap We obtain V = 19.2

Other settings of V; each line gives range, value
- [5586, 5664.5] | 18.8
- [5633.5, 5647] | 17.7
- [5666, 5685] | 19.3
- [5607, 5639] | 19.3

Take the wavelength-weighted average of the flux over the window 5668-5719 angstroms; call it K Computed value 19.3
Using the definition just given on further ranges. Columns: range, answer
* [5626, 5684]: 19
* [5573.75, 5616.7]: 18.8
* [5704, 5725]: 19.2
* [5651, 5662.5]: 19.9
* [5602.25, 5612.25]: 18.8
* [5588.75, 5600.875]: 17.2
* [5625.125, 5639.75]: 18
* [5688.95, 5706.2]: 20.3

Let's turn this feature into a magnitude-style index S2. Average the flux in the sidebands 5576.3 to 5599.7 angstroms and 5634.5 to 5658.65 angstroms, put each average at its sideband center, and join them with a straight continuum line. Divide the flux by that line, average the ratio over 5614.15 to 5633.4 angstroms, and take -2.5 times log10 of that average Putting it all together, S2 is -0.08 mag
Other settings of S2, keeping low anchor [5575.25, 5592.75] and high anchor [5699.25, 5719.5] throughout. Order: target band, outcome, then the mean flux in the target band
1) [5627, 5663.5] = 0.009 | 18.7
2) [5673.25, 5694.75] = -0.001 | 19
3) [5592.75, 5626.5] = -0.022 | 19.2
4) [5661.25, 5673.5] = -0.042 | 19.7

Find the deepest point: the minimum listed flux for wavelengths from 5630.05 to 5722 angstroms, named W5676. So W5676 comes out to 14.77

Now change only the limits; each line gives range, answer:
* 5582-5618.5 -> 14.97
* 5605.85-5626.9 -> 18.91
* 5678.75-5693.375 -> 18.17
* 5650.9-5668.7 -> 19.27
